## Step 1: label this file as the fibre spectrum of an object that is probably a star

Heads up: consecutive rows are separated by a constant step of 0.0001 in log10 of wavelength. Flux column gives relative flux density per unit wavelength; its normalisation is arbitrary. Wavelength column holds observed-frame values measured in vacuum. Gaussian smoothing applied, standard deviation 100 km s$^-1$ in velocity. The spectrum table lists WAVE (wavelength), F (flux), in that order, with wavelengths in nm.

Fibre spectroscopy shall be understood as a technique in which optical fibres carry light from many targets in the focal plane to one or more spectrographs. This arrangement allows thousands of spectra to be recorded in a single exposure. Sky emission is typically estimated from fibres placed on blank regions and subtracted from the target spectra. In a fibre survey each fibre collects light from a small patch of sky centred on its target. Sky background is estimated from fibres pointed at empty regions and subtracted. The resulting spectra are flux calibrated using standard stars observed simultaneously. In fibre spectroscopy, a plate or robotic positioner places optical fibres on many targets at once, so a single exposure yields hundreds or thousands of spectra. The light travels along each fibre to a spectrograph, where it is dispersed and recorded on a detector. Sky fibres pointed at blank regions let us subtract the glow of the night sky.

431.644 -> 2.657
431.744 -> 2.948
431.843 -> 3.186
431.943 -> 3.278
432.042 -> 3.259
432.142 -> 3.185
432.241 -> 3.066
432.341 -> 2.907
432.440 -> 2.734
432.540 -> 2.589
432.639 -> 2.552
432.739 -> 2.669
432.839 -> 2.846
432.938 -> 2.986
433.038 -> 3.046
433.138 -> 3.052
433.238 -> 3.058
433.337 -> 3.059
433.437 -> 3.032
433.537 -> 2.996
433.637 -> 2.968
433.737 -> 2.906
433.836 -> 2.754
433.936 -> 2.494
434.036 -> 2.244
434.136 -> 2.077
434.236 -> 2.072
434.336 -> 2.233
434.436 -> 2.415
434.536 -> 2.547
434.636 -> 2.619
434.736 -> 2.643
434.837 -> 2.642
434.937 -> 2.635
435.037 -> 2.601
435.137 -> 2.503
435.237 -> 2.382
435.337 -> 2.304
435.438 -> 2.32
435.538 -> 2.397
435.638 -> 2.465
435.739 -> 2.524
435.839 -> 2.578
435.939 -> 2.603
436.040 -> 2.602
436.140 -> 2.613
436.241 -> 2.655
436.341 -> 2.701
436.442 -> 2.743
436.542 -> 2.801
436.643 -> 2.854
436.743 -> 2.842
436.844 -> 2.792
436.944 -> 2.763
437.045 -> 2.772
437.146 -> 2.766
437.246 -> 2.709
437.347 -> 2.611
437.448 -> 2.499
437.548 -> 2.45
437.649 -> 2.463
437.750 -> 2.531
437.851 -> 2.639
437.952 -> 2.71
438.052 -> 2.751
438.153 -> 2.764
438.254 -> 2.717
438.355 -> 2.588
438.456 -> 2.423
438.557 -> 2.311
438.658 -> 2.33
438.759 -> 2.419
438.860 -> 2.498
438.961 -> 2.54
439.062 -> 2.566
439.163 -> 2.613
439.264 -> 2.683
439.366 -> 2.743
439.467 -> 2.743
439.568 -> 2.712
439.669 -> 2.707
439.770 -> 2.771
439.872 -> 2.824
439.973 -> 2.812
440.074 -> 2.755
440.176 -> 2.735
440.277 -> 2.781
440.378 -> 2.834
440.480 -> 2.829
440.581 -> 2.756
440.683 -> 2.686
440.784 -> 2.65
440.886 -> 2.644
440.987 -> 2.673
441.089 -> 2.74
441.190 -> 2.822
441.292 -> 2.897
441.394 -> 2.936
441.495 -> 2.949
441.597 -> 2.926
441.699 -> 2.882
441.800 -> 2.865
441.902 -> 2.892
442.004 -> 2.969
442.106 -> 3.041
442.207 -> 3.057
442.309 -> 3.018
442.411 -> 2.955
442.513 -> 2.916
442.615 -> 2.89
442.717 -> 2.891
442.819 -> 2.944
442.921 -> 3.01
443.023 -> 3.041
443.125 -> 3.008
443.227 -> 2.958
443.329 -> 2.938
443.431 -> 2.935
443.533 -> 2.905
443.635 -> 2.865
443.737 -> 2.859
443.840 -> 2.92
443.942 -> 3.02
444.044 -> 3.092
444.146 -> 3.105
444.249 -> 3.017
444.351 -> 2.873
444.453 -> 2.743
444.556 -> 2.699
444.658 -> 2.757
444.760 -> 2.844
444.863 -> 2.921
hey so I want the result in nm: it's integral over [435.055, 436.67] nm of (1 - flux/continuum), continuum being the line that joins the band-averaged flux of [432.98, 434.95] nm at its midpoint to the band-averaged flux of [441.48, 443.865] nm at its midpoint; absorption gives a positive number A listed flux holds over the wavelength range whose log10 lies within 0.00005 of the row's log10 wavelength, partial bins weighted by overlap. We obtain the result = 0.10 nm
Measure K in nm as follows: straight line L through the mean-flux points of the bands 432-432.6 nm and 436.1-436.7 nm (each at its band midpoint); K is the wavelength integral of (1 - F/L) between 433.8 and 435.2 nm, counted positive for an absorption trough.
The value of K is 0.18 nm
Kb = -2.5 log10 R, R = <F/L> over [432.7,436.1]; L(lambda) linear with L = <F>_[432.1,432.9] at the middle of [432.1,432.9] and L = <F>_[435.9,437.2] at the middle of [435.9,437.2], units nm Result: 0.06 mag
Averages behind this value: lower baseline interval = 2.82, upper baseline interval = 2.73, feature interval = 2.63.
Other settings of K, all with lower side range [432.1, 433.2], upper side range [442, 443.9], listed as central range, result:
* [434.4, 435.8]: 0.19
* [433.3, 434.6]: 0.13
